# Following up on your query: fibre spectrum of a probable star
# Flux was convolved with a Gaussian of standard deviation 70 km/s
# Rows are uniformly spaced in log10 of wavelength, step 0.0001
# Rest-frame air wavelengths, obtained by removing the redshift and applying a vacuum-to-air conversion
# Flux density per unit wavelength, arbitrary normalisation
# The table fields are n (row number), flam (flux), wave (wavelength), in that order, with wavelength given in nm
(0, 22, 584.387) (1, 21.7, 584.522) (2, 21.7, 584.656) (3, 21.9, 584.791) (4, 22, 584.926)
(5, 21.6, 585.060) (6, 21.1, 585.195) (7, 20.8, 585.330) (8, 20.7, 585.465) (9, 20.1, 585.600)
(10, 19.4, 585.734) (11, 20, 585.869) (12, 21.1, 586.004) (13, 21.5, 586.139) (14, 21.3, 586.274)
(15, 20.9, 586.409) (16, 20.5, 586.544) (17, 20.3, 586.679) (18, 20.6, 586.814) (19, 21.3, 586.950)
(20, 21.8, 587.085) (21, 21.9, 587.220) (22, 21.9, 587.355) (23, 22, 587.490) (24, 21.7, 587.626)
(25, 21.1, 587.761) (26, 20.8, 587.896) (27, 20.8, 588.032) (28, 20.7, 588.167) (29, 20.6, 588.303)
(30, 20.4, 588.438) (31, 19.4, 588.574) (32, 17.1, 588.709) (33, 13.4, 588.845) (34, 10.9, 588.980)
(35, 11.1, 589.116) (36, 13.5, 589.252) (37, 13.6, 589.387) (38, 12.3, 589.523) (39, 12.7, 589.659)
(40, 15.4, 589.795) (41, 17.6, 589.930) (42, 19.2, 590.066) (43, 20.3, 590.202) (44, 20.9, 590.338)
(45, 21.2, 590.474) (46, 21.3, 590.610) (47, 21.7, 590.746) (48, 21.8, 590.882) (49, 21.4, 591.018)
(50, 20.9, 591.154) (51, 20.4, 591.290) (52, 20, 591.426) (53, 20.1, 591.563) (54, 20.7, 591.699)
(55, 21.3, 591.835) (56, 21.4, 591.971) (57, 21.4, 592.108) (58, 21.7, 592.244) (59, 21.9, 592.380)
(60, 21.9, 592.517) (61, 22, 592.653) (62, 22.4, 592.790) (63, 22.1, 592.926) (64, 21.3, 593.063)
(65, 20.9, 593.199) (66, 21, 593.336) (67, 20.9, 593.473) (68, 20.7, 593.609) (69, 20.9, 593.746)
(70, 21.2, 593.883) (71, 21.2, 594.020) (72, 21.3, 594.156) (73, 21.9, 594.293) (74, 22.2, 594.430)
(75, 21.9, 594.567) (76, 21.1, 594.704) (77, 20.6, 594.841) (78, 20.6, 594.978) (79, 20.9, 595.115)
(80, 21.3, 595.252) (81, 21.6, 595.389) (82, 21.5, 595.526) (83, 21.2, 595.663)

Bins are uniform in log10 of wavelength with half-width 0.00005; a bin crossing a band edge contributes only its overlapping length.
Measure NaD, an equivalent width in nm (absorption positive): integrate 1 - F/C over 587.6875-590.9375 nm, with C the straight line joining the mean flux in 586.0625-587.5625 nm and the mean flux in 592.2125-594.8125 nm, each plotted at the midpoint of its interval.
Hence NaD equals 0.54 nm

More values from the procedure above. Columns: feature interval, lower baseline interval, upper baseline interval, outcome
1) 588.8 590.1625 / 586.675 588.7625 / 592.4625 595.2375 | 0.45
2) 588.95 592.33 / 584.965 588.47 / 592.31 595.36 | 0.41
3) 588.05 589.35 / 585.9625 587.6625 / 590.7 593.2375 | 0.30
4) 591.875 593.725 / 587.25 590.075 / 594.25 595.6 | -0.14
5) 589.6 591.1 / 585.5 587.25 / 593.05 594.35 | 0.11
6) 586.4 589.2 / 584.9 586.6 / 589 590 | -0.41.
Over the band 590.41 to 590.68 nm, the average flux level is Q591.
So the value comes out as 21.3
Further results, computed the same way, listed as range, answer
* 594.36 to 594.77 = 21.7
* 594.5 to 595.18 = 21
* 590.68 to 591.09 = 21.6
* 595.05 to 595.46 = 21.3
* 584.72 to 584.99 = 21.9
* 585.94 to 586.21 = 21.3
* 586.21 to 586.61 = 20.9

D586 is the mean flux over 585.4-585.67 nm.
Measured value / 20.4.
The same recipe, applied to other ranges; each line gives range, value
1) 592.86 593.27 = 21.4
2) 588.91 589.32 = 11.9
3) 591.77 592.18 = 21.4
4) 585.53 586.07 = 20.2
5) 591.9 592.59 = 21.7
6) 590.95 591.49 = 20.7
